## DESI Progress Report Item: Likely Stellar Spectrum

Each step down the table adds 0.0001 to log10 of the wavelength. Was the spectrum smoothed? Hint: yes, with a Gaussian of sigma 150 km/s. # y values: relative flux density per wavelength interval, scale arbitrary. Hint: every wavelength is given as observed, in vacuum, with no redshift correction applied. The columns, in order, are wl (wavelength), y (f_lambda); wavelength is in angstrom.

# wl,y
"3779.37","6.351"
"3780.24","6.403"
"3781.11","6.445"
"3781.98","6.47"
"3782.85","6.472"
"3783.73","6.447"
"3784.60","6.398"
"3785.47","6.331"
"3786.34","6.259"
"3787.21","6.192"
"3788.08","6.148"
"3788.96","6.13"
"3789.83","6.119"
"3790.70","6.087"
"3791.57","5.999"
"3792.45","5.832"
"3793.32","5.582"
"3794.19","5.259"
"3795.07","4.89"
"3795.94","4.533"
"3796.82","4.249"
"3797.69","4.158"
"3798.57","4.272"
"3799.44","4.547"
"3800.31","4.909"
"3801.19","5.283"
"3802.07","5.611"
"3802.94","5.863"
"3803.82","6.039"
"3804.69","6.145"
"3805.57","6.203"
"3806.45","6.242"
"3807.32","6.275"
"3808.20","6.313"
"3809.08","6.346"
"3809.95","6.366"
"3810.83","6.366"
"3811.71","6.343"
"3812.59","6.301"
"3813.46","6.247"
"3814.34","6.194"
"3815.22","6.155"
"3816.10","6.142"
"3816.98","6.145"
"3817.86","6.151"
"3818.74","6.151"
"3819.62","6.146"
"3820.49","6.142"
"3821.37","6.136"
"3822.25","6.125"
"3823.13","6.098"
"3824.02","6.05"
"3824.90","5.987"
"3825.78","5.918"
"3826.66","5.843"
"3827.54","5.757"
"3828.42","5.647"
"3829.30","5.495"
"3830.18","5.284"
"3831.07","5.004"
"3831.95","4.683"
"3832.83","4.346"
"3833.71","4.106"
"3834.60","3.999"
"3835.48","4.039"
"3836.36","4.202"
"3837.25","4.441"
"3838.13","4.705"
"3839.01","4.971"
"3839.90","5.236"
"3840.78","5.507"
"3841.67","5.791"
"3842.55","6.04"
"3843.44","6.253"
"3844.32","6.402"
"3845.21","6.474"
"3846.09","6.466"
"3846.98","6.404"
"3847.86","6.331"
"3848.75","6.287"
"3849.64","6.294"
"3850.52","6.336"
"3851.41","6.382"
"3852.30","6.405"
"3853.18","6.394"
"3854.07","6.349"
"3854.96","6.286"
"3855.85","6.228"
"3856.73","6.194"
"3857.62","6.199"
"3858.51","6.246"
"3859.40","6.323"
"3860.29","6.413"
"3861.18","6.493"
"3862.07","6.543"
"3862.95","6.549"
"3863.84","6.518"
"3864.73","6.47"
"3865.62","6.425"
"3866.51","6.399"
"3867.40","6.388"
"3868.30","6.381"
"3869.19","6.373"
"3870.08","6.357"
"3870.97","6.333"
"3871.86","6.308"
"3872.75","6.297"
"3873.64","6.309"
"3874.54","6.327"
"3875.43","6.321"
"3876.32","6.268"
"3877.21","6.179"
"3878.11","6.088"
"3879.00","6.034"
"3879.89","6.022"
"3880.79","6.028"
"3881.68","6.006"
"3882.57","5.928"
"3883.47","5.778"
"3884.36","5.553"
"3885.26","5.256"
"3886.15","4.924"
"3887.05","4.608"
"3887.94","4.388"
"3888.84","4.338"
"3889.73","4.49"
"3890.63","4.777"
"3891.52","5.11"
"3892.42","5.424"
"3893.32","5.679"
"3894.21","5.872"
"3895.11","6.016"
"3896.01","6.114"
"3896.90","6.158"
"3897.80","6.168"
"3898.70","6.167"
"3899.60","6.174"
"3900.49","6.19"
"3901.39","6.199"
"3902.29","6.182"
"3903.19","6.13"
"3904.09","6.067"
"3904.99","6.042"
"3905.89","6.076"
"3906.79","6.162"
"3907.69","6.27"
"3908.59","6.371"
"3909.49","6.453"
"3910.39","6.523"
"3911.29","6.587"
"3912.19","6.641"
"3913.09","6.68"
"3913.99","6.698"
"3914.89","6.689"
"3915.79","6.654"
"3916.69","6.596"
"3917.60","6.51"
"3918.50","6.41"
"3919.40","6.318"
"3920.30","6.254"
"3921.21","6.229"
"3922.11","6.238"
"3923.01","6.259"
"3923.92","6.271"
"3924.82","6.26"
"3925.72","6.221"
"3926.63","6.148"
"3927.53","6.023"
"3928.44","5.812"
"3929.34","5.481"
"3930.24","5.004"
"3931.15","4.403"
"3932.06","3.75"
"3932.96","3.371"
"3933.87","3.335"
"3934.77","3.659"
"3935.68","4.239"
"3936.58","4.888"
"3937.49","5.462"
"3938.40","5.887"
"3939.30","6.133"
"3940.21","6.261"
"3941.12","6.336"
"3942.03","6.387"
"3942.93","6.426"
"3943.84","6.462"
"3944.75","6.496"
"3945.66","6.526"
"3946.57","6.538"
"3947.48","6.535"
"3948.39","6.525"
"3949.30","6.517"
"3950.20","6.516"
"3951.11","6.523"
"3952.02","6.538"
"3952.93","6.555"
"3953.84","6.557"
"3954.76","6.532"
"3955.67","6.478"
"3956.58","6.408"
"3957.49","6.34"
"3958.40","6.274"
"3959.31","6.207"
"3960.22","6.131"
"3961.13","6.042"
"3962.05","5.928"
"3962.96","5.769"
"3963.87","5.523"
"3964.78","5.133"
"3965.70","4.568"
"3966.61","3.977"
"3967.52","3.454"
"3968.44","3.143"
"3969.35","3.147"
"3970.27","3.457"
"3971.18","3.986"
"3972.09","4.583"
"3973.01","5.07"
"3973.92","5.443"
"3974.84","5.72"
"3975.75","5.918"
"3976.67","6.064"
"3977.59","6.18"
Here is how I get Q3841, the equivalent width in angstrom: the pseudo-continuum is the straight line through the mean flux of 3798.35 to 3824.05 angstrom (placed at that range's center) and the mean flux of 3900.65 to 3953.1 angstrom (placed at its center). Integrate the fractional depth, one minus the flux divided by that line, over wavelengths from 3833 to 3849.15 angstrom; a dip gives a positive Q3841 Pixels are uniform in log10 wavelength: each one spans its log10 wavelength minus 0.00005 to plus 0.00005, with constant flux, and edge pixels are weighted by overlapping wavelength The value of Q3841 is 1.6 angstrom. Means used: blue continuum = 5.99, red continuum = 6.01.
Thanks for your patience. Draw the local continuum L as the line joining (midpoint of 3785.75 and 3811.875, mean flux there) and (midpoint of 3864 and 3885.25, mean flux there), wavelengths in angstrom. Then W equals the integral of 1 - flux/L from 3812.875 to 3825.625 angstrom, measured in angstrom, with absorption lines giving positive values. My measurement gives -0.69 angstrom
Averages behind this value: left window 5.68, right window 6.18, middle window 6.13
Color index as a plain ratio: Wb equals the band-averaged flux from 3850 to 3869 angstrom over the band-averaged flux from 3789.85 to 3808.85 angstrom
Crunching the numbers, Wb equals 1.17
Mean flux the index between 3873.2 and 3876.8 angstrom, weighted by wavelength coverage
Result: 6.3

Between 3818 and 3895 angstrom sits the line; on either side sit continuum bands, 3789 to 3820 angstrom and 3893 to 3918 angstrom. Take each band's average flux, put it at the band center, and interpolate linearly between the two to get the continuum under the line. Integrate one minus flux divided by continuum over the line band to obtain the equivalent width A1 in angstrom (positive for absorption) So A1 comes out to 2.75 angstrom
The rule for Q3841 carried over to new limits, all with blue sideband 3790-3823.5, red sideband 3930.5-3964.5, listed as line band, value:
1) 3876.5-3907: 0.5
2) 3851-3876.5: -2.4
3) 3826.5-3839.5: 2.2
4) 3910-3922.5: -1.4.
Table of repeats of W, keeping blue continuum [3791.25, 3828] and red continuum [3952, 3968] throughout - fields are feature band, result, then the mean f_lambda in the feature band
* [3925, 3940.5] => 1.9 angstrom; 5.07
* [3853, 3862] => -0.8 angstrom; 6.31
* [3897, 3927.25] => -2.8 angstrom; 6.32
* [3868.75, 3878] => -0.8 angstrom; 6.3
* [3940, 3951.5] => -1.4 angstrom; 6.47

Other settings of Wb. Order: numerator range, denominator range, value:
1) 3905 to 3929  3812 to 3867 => 1.08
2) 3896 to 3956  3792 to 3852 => 1.07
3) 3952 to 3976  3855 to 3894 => 0.90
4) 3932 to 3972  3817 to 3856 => 0.97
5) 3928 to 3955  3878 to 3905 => 1.01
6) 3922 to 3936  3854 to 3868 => 0.81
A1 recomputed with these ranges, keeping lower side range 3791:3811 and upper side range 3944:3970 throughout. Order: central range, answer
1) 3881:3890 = 0.82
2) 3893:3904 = -0.76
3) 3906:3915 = -1.20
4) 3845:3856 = -1.45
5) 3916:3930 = -1.09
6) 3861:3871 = -1.41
